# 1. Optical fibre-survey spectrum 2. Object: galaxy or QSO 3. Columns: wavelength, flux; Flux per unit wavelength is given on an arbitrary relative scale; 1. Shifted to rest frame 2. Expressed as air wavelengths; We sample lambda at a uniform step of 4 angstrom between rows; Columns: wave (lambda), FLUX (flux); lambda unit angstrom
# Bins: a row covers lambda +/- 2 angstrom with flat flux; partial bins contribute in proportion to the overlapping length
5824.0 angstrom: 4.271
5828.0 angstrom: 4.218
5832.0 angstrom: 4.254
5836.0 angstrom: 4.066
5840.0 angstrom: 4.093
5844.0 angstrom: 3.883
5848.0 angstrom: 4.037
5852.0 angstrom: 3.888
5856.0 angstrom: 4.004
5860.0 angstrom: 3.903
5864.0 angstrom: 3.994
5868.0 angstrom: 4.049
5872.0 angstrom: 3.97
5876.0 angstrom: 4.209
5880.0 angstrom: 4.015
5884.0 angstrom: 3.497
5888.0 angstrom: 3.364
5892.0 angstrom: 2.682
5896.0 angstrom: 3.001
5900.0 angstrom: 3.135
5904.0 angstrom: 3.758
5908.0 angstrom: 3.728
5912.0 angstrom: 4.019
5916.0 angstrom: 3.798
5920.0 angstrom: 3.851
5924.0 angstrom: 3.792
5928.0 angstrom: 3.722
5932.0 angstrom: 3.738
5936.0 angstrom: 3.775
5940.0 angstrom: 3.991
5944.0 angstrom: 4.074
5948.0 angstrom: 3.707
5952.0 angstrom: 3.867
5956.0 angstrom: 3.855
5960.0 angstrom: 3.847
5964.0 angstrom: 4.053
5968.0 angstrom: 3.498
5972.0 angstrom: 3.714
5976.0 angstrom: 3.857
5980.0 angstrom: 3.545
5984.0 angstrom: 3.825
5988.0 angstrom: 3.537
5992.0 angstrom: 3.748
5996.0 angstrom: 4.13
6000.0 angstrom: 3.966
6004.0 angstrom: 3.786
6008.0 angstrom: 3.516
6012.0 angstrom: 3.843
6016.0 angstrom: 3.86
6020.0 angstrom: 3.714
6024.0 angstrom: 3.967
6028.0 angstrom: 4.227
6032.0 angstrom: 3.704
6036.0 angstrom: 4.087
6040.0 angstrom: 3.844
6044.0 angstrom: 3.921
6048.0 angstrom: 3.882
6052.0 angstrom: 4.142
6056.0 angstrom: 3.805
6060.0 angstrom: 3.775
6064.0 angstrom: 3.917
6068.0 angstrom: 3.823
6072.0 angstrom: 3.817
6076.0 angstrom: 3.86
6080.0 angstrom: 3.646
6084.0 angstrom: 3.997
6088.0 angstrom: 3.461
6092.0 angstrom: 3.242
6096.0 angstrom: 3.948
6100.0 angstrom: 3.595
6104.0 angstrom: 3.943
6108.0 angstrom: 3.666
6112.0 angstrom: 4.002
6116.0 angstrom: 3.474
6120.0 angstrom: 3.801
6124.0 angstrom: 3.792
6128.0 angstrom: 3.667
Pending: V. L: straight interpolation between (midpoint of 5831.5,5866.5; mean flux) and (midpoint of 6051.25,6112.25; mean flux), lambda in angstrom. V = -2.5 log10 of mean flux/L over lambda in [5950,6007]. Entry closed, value 0.02 mag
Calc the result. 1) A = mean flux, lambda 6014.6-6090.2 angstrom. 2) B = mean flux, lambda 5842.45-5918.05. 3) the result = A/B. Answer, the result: 1.04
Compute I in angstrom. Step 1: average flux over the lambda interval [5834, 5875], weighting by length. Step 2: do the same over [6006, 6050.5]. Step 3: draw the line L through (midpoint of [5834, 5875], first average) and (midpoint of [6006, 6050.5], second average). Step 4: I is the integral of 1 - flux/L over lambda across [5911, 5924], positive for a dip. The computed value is 0.3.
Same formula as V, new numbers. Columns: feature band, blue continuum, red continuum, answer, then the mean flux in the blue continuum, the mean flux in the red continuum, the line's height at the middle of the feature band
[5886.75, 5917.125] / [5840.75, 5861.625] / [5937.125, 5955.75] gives 0.15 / 3.95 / 3.9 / 3.92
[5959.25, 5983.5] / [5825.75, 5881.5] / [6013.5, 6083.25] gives 0.05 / 4.04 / 3.88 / 3.95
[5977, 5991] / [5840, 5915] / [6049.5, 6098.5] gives 0.03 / 3.74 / 3.79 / 3.76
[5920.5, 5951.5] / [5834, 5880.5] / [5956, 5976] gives 0.01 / 4.01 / 3.79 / 3.85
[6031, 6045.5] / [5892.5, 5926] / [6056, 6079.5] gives -0.03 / 3.59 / 3.82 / 3.78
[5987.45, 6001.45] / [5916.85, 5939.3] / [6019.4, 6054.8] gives 0.00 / 3.79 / 3.95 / 3.89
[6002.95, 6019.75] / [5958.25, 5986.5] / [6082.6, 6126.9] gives 0.00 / 3.76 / 3.72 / 3.75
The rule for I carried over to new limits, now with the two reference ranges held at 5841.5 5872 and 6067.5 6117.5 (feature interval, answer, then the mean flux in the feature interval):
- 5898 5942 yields 1.7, 3.76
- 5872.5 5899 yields 3.1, 3.48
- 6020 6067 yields -1.8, 3.92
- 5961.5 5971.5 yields 0.2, 3.77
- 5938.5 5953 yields -0.1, 3.91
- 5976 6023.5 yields 0.5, 3.78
